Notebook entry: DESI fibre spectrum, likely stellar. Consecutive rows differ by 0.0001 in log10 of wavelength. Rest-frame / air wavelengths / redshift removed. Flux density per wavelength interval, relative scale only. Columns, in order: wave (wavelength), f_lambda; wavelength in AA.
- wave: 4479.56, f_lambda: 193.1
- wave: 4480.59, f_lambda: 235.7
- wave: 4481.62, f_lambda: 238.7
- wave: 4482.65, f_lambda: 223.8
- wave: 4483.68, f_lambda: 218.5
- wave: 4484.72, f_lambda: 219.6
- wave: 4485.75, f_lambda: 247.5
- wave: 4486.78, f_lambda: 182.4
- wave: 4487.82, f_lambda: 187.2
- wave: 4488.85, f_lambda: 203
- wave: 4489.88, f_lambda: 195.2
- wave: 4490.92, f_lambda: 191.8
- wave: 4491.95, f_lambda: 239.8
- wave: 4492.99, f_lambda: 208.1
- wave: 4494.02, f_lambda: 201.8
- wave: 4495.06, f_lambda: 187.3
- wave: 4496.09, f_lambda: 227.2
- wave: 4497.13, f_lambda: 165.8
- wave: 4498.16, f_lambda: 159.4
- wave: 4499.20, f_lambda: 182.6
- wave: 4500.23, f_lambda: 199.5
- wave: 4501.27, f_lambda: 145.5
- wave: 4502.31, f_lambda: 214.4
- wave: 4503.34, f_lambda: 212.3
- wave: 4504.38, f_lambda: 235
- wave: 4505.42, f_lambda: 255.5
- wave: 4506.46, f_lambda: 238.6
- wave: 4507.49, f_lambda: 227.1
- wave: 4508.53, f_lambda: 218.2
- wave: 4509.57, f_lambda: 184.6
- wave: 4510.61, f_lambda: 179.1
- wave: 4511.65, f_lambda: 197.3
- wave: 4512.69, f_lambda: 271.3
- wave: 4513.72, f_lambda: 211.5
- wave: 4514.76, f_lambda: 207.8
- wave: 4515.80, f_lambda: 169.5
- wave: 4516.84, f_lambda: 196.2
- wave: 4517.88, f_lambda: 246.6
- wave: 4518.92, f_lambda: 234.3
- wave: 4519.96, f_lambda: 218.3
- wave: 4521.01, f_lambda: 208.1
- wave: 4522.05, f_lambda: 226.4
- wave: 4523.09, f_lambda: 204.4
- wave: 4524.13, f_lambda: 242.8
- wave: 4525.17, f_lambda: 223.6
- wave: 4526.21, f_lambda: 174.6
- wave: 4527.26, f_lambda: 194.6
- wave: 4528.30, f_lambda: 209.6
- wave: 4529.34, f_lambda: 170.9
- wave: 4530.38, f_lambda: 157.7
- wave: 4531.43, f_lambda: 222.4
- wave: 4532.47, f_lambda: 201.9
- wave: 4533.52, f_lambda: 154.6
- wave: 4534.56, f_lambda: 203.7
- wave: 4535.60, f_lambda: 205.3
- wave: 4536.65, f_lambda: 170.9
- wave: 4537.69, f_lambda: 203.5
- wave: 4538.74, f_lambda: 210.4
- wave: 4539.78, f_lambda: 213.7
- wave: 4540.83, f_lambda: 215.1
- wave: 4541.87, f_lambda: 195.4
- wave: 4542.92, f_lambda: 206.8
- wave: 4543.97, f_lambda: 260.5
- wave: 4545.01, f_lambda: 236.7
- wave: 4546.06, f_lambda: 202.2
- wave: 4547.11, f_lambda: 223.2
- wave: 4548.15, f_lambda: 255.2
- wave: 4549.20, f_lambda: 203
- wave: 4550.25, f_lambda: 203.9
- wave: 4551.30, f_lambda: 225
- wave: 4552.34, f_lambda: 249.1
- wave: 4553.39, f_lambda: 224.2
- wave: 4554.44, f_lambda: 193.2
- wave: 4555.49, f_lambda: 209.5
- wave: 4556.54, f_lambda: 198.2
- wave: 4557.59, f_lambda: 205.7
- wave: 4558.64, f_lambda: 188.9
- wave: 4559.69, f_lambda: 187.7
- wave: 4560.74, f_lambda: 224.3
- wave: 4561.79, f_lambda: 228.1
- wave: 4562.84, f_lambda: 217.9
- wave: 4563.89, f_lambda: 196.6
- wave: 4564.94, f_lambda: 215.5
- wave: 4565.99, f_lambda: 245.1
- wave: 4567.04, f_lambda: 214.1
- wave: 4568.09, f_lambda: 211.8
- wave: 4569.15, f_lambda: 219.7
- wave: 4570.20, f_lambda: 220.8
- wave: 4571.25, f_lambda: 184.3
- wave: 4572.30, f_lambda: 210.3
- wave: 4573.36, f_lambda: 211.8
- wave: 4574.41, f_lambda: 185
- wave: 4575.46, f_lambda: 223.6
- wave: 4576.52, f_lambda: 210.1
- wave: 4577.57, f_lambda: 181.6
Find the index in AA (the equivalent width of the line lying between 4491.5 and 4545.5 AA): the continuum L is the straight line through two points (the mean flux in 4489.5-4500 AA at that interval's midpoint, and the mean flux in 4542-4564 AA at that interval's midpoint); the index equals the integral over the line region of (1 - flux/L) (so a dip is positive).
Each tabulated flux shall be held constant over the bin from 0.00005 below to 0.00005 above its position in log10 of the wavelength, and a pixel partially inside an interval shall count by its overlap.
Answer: -0.7 AA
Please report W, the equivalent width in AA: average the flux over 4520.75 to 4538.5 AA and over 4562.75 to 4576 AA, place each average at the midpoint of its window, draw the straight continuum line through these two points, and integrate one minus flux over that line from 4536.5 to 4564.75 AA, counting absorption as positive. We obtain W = -1.1 AA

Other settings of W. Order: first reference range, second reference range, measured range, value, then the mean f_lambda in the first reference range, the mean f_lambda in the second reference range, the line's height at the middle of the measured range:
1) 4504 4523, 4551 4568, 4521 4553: 0.99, 218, 214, 216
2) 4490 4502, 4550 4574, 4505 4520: -1.49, 192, 212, 197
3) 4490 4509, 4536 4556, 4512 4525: -0.60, 206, 216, 210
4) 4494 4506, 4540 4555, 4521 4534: 0.75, 199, 221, 212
